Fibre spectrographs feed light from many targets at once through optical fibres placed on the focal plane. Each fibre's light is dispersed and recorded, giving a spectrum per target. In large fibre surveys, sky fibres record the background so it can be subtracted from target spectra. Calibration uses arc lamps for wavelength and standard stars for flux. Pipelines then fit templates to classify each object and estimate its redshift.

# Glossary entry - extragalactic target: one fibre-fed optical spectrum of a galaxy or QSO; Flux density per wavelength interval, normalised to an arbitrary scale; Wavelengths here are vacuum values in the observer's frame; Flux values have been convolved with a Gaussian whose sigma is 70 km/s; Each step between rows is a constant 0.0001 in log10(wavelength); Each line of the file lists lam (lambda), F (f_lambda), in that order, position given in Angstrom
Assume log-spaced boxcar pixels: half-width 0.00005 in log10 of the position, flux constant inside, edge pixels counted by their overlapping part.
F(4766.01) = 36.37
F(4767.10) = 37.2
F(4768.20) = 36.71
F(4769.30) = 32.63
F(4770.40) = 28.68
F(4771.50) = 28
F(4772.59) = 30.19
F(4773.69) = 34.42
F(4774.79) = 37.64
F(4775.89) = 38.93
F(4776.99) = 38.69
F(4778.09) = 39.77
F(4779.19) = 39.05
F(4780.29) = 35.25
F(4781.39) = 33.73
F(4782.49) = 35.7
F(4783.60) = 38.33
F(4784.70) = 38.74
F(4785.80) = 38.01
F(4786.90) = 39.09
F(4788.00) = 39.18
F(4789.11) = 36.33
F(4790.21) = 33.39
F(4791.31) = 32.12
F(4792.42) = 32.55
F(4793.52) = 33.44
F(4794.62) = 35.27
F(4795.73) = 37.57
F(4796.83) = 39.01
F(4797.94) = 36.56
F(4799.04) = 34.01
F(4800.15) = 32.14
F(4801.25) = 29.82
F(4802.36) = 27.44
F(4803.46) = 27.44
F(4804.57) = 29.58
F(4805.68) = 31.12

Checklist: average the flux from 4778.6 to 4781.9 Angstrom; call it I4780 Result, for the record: 36.1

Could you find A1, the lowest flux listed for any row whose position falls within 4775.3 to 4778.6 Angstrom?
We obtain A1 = 38.69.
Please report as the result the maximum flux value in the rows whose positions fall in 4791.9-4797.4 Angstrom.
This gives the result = 39.01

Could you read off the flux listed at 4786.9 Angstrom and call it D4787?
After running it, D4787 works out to 39.09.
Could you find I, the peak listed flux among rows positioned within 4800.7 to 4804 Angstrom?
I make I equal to 29.82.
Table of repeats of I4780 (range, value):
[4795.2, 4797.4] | 38.3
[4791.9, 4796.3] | 34.8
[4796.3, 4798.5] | 37.7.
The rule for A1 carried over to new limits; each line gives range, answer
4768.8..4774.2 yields 28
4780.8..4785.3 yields 33.73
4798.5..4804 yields 27.44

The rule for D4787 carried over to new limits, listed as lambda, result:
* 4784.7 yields 38.74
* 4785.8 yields 38.01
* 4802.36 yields 27.44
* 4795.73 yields 37.57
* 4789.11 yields 36.33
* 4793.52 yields 33.44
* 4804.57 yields 29.58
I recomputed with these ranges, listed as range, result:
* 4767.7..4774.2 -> 36.71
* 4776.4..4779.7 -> 39.77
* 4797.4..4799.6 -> 36.56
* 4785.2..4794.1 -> 39.18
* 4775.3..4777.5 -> 38.93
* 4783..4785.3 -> 38.74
